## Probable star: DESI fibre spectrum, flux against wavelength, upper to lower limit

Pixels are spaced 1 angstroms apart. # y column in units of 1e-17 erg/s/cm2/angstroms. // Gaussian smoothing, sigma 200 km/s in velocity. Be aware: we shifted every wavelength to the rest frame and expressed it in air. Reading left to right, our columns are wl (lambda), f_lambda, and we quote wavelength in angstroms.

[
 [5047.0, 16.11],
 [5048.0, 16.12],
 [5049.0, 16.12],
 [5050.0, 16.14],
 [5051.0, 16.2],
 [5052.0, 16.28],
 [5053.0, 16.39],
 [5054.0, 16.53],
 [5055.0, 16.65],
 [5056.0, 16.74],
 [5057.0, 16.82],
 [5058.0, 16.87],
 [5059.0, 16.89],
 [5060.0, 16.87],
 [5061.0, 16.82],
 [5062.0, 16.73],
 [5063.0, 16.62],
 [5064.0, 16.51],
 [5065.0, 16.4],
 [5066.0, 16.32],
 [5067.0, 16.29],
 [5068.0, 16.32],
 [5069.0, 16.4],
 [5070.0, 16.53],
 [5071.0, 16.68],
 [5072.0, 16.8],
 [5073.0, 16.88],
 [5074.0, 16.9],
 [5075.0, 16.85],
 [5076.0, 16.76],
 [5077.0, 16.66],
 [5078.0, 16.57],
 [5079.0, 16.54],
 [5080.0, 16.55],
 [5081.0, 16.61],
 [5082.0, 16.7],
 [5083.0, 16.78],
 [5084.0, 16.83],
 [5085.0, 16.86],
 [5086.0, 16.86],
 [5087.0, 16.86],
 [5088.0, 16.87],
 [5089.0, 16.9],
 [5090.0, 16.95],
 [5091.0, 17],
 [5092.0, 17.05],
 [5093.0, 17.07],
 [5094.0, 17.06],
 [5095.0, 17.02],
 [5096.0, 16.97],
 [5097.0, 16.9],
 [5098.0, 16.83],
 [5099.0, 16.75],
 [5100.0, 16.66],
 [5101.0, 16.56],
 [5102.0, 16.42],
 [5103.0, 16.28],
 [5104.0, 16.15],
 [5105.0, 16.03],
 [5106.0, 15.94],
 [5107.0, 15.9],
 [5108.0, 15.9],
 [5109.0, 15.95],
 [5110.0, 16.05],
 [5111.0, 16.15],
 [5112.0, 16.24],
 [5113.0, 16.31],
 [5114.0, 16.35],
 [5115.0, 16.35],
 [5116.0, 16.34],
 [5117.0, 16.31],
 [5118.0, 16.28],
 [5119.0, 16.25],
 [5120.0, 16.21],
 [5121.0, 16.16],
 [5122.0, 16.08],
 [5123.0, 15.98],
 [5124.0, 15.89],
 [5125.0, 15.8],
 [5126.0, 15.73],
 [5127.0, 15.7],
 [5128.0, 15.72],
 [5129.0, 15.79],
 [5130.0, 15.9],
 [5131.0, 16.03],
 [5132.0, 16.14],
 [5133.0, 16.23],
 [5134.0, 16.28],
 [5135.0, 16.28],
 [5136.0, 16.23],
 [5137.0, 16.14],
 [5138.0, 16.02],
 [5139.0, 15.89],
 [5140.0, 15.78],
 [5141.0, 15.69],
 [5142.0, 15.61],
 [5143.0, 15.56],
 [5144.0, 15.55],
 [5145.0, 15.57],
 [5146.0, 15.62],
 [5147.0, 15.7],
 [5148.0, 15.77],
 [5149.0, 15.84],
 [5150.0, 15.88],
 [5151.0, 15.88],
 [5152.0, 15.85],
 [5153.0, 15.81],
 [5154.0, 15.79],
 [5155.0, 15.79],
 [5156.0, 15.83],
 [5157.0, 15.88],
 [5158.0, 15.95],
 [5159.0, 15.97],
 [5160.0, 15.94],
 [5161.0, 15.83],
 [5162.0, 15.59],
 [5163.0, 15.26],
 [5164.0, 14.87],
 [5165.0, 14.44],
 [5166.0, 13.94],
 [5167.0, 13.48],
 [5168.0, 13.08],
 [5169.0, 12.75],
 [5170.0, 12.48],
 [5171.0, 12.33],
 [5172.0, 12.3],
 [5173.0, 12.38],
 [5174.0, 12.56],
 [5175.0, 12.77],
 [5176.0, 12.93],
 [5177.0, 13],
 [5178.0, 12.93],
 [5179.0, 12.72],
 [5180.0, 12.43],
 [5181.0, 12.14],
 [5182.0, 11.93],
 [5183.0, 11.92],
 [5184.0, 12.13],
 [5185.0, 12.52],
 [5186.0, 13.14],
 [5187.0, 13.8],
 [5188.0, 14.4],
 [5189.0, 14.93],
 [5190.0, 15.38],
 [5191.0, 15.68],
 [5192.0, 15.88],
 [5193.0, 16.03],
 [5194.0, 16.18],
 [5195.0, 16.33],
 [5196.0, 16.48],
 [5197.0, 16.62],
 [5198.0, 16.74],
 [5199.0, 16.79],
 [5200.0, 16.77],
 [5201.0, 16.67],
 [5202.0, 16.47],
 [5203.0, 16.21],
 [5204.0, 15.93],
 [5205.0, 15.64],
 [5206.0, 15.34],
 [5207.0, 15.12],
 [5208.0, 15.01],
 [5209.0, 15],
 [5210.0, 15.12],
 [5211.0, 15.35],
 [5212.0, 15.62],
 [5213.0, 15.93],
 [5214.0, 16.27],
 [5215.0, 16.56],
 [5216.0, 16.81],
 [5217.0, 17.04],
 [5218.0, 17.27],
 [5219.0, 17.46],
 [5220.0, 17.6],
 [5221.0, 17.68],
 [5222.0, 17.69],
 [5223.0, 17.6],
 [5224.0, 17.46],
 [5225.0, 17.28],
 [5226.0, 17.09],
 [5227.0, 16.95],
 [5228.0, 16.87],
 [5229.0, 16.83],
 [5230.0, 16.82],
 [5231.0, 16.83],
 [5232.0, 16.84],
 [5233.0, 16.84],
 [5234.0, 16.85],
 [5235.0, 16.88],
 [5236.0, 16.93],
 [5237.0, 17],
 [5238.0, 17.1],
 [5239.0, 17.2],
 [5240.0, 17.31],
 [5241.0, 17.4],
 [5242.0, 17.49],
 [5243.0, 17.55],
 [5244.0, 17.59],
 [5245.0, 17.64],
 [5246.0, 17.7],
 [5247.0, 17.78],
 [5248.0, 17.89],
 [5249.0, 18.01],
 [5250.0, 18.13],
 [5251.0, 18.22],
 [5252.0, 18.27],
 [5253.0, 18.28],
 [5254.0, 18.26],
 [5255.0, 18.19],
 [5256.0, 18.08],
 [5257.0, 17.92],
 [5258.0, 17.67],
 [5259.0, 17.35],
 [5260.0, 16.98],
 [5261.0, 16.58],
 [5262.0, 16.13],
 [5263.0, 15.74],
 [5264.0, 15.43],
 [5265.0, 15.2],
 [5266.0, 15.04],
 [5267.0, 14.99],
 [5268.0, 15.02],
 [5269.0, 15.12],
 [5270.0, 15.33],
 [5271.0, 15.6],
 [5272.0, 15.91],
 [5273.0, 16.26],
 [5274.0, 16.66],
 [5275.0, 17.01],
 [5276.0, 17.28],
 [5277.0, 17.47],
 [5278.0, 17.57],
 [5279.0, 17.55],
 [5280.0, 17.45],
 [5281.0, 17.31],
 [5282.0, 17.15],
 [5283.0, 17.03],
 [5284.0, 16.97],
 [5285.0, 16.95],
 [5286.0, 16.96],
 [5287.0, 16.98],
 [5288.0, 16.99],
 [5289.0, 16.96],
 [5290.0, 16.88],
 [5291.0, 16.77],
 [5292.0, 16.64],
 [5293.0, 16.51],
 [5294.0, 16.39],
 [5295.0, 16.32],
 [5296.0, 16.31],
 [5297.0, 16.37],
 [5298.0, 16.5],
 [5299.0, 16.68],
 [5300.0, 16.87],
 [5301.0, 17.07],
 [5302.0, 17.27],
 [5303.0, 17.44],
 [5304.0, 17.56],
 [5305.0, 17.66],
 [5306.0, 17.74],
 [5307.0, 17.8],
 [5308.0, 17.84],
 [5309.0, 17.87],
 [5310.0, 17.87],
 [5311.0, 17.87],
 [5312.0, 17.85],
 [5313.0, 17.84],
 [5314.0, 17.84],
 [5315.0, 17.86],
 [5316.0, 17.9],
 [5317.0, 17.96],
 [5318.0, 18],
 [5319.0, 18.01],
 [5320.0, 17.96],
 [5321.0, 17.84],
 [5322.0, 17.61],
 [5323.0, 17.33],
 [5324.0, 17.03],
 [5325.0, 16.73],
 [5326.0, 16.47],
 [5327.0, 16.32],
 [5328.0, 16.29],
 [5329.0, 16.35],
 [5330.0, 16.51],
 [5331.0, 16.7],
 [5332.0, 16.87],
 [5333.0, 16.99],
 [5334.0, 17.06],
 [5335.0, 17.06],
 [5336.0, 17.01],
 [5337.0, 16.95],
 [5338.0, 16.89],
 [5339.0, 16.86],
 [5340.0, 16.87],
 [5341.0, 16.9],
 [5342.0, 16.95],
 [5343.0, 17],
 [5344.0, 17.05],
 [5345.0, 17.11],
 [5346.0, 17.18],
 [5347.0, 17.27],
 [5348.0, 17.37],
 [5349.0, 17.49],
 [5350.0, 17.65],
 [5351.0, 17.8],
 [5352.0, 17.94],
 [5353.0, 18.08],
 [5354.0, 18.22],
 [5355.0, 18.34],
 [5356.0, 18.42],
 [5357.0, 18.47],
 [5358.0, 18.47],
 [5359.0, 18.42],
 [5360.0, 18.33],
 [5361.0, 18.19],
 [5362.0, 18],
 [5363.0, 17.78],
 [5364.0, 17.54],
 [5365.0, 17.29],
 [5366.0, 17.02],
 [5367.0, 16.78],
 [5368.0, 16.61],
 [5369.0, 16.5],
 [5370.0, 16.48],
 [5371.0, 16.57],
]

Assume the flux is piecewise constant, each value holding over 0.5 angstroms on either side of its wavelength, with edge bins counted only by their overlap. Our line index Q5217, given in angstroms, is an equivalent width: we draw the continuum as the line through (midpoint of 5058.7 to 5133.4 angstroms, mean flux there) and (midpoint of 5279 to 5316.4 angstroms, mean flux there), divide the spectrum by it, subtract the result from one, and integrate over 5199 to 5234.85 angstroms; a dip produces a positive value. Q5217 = 0.8 angstroms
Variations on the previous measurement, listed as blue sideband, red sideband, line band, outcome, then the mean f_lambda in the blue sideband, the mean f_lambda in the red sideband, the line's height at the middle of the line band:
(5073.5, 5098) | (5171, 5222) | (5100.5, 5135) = 0.43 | 16.8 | 15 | 16.3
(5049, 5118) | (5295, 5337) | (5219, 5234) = -0.16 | 16.6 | 17.3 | 17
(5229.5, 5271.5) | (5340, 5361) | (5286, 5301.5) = 0.54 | 17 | 17.7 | 17.3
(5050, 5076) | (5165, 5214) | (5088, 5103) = -0.75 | 16.6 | 14.4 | 16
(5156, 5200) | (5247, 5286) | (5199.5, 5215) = -0.68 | 14.3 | 16.9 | 15.1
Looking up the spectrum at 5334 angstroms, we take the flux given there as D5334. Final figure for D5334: 17.06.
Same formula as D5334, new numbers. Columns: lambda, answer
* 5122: 16.08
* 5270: 15.33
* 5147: 15.7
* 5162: 15.59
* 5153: 15.81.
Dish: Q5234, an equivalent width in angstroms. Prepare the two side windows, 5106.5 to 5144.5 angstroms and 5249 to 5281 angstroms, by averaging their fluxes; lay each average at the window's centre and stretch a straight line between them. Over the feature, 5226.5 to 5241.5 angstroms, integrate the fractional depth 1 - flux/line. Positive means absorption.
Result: -0.3 angstroms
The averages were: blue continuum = 16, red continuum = 16.8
